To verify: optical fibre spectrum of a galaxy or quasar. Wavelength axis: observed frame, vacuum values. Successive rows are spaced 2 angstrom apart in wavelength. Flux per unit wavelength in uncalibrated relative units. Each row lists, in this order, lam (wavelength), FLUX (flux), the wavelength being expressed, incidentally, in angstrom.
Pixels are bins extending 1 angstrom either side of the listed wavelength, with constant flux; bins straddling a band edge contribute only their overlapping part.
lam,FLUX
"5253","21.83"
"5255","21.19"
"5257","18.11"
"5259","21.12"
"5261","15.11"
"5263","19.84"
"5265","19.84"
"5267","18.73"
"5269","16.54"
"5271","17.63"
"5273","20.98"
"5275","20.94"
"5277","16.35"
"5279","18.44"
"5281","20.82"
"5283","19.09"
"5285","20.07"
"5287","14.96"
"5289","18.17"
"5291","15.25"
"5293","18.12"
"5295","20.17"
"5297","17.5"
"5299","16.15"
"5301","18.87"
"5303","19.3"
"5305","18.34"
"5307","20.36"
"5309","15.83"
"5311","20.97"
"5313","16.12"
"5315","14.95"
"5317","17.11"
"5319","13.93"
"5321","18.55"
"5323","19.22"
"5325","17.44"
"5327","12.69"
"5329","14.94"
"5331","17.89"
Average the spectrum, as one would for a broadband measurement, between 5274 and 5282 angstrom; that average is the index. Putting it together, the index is 19.1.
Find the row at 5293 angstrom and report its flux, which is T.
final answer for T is 18.12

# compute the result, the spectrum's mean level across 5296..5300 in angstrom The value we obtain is 16.8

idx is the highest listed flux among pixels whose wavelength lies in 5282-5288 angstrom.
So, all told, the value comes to 20.07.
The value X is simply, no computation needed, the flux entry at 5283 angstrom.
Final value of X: 19.09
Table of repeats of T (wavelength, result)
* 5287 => 14.96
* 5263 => 19.84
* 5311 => 20.97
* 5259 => 21.12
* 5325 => 17.44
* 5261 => 15.11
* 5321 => 18.55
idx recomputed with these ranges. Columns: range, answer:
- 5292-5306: 20.17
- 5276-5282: 20.82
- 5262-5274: 20.98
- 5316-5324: 19.22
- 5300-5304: 19.3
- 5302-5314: 20.97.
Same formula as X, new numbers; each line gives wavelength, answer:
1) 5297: 17.5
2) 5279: 18.44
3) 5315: 14.95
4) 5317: 17.11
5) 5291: 15.25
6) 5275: 20.94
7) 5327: 12.69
